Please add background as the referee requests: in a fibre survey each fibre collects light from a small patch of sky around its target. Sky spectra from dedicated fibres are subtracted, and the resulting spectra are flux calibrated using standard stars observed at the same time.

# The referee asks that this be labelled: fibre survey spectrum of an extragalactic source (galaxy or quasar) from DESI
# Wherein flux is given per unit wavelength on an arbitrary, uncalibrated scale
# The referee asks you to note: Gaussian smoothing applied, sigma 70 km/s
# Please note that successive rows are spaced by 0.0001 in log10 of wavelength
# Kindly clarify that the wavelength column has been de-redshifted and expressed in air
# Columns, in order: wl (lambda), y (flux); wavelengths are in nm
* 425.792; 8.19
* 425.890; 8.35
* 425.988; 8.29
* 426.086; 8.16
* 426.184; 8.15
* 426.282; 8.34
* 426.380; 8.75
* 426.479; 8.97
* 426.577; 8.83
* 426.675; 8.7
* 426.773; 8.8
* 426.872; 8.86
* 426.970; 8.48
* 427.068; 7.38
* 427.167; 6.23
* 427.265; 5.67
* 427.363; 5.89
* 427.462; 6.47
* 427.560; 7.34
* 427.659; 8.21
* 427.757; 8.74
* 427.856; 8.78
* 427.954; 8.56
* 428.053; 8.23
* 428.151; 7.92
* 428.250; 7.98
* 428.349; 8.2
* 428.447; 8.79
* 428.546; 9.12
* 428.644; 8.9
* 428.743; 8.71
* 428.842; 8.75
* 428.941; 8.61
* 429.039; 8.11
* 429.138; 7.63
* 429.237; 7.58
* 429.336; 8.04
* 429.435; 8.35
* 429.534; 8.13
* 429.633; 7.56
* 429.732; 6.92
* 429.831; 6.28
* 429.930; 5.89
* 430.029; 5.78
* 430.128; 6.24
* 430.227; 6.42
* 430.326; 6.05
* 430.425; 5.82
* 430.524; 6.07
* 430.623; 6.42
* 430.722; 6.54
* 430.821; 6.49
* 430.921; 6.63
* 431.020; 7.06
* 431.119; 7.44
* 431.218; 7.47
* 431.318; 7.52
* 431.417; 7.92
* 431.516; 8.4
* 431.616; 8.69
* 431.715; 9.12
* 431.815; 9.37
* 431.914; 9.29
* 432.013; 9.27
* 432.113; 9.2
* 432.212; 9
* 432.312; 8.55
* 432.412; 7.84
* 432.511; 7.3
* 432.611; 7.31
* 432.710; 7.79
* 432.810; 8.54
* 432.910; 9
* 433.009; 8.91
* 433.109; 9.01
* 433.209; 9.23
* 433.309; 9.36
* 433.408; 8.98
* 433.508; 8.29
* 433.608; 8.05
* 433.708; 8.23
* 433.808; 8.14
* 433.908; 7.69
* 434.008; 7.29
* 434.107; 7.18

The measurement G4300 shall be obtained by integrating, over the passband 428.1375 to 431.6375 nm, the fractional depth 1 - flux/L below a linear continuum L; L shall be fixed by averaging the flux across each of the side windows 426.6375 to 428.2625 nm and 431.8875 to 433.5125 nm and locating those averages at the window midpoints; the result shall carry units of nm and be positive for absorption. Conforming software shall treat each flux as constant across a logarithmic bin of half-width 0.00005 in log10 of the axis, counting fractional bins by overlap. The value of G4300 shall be 0.31 nm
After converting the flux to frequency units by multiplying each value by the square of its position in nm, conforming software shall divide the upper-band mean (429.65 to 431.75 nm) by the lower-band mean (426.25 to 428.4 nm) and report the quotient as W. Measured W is 0.88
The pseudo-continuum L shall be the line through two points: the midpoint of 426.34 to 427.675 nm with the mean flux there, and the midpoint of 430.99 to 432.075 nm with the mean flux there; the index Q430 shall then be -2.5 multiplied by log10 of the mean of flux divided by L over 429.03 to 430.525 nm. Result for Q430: 0.17 mag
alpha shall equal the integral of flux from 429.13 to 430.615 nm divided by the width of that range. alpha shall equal 6.81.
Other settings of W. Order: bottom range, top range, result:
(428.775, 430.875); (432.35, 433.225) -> 1.19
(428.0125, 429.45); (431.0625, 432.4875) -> 1.03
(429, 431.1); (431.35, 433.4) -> 1.28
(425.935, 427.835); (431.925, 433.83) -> 1.11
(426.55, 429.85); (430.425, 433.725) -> 1.03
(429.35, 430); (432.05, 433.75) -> 1.20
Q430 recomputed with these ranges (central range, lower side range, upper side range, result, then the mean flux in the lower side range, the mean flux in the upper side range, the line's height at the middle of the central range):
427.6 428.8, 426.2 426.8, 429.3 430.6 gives -0.11 mag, 8.7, 6.71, 7.72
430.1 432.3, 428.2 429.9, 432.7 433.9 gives 0.10 mag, 8.07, 8.62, 8.35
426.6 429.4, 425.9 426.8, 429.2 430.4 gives -0.04 mag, 8.54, 6.9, 7.76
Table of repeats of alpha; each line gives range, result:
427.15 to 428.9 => 7.95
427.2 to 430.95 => 7.41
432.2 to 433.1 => 8.25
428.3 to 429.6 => 8.37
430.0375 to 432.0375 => 7.36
